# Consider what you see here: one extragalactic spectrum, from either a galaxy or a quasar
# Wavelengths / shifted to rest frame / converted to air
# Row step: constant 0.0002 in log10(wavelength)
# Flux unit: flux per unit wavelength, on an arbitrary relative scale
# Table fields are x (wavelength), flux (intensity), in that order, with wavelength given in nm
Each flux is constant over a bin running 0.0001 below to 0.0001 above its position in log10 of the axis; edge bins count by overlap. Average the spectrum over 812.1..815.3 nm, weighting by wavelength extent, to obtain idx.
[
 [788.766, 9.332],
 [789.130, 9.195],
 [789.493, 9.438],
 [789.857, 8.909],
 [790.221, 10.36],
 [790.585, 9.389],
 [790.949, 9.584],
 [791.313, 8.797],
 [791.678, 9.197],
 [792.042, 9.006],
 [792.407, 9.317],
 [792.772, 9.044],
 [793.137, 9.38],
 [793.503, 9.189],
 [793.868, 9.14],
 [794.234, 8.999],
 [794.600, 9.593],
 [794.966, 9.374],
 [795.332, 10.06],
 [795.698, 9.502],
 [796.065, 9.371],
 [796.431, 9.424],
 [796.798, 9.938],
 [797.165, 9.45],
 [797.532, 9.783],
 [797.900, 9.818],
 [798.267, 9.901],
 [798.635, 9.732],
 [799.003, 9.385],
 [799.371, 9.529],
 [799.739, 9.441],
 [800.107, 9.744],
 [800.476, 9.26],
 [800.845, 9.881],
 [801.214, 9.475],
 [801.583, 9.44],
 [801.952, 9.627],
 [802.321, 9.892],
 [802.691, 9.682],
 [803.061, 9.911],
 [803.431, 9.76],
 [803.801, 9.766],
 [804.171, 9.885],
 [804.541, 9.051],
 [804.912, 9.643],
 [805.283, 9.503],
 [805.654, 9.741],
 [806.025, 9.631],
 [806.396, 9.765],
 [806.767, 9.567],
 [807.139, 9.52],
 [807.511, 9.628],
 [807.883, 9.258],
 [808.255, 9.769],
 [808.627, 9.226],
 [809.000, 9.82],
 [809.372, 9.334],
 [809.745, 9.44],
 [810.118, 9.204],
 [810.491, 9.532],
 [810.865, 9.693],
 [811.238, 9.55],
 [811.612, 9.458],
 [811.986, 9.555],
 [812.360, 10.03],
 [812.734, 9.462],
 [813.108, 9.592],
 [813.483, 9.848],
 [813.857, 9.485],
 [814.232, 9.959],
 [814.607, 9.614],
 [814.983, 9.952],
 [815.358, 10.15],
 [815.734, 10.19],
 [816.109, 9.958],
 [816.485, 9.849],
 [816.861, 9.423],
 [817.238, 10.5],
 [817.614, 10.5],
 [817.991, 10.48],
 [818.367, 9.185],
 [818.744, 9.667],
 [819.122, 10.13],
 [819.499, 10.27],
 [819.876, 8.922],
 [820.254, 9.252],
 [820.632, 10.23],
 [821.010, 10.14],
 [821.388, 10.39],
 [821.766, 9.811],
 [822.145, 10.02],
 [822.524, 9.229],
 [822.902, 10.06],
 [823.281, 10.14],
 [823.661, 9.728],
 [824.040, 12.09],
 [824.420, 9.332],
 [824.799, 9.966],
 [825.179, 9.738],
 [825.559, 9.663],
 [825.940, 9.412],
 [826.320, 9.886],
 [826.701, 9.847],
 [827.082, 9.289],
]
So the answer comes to 9.76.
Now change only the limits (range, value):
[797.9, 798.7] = 9.83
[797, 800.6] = 9.61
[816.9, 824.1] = 9.99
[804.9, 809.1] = 9.58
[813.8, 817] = 9.86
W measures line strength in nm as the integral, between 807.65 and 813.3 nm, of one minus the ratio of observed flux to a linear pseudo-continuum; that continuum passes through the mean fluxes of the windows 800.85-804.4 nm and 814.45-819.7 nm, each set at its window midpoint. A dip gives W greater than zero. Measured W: 0.19 nm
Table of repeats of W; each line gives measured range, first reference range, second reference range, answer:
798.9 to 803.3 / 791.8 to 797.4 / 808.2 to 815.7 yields -0.059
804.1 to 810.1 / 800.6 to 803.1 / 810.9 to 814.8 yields 0.084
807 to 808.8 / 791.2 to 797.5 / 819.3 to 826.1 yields 0.027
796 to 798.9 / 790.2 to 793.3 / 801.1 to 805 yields -0.064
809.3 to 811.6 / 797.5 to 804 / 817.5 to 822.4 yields 0.075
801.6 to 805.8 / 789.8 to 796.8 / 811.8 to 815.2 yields -0.050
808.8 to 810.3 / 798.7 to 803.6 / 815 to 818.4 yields 0.062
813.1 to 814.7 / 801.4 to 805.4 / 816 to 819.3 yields 0.027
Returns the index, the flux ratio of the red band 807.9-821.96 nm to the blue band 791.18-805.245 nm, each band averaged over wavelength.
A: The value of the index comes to 1.0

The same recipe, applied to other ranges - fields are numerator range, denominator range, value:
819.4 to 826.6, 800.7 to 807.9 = 1.03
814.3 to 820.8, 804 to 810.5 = 1.04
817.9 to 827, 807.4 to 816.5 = 1.02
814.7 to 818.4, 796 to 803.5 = 1.04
